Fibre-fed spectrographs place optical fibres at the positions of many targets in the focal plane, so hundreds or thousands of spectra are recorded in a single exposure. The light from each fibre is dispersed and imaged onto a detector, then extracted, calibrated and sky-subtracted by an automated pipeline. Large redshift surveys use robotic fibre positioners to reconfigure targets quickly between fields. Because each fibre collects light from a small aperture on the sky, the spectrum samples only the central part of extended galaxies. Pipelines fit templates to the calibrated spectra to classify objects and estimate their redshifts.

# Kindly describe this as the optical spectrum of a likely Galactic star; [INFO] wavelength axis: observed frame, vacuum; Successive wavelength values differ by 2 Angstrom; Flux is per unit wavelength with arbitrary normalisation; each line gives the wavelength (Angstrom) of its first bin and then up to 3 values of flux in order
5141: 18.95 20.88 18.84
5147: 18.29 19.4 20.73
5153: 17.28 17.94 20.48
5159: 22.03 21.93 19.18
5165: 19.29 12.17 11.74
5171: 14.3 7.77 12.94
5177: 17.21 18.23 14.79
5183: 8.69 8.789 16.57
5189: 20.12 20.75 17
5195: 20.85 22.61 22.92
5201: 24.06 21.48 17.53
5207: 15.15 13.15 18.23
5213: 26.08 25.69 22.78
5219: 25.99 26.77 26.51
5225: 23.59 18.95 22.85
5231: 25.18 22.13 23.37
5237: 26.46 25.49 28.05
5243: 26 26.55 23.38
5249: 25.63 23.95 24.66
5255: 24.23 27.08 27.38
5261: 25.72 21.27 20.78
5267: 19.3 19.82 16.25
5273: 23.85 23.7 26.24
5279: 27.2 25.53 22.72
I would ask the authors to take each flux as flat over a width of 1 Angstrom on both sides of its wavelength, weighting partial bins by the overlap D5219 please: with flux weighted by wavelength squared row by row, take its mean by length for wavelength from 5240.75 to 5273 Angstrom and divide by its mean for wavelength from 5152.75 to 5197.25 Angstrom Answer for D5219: 1.48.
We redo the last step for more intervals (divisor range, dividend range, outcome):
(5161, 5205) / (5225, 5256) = 1.48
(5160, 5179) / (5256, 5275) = 1.52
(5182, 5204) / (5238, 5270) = 1.34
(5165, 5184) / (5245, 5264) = 1.91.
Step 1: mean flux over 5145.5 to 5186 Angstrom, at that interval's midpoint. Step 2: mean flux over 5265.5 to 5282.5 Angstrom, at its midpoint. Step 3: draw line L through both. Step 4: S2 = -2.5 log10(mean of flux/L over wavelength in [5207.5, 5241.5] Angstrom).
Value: -0.19 mag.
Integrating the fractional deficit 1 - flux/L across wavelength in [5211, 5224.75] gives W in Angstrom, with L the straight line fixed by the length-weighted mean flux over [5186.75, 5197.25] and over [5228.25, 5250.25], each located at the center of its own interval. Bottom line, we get -1.4 Angstrom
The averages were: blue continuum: 19.7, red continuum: 25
